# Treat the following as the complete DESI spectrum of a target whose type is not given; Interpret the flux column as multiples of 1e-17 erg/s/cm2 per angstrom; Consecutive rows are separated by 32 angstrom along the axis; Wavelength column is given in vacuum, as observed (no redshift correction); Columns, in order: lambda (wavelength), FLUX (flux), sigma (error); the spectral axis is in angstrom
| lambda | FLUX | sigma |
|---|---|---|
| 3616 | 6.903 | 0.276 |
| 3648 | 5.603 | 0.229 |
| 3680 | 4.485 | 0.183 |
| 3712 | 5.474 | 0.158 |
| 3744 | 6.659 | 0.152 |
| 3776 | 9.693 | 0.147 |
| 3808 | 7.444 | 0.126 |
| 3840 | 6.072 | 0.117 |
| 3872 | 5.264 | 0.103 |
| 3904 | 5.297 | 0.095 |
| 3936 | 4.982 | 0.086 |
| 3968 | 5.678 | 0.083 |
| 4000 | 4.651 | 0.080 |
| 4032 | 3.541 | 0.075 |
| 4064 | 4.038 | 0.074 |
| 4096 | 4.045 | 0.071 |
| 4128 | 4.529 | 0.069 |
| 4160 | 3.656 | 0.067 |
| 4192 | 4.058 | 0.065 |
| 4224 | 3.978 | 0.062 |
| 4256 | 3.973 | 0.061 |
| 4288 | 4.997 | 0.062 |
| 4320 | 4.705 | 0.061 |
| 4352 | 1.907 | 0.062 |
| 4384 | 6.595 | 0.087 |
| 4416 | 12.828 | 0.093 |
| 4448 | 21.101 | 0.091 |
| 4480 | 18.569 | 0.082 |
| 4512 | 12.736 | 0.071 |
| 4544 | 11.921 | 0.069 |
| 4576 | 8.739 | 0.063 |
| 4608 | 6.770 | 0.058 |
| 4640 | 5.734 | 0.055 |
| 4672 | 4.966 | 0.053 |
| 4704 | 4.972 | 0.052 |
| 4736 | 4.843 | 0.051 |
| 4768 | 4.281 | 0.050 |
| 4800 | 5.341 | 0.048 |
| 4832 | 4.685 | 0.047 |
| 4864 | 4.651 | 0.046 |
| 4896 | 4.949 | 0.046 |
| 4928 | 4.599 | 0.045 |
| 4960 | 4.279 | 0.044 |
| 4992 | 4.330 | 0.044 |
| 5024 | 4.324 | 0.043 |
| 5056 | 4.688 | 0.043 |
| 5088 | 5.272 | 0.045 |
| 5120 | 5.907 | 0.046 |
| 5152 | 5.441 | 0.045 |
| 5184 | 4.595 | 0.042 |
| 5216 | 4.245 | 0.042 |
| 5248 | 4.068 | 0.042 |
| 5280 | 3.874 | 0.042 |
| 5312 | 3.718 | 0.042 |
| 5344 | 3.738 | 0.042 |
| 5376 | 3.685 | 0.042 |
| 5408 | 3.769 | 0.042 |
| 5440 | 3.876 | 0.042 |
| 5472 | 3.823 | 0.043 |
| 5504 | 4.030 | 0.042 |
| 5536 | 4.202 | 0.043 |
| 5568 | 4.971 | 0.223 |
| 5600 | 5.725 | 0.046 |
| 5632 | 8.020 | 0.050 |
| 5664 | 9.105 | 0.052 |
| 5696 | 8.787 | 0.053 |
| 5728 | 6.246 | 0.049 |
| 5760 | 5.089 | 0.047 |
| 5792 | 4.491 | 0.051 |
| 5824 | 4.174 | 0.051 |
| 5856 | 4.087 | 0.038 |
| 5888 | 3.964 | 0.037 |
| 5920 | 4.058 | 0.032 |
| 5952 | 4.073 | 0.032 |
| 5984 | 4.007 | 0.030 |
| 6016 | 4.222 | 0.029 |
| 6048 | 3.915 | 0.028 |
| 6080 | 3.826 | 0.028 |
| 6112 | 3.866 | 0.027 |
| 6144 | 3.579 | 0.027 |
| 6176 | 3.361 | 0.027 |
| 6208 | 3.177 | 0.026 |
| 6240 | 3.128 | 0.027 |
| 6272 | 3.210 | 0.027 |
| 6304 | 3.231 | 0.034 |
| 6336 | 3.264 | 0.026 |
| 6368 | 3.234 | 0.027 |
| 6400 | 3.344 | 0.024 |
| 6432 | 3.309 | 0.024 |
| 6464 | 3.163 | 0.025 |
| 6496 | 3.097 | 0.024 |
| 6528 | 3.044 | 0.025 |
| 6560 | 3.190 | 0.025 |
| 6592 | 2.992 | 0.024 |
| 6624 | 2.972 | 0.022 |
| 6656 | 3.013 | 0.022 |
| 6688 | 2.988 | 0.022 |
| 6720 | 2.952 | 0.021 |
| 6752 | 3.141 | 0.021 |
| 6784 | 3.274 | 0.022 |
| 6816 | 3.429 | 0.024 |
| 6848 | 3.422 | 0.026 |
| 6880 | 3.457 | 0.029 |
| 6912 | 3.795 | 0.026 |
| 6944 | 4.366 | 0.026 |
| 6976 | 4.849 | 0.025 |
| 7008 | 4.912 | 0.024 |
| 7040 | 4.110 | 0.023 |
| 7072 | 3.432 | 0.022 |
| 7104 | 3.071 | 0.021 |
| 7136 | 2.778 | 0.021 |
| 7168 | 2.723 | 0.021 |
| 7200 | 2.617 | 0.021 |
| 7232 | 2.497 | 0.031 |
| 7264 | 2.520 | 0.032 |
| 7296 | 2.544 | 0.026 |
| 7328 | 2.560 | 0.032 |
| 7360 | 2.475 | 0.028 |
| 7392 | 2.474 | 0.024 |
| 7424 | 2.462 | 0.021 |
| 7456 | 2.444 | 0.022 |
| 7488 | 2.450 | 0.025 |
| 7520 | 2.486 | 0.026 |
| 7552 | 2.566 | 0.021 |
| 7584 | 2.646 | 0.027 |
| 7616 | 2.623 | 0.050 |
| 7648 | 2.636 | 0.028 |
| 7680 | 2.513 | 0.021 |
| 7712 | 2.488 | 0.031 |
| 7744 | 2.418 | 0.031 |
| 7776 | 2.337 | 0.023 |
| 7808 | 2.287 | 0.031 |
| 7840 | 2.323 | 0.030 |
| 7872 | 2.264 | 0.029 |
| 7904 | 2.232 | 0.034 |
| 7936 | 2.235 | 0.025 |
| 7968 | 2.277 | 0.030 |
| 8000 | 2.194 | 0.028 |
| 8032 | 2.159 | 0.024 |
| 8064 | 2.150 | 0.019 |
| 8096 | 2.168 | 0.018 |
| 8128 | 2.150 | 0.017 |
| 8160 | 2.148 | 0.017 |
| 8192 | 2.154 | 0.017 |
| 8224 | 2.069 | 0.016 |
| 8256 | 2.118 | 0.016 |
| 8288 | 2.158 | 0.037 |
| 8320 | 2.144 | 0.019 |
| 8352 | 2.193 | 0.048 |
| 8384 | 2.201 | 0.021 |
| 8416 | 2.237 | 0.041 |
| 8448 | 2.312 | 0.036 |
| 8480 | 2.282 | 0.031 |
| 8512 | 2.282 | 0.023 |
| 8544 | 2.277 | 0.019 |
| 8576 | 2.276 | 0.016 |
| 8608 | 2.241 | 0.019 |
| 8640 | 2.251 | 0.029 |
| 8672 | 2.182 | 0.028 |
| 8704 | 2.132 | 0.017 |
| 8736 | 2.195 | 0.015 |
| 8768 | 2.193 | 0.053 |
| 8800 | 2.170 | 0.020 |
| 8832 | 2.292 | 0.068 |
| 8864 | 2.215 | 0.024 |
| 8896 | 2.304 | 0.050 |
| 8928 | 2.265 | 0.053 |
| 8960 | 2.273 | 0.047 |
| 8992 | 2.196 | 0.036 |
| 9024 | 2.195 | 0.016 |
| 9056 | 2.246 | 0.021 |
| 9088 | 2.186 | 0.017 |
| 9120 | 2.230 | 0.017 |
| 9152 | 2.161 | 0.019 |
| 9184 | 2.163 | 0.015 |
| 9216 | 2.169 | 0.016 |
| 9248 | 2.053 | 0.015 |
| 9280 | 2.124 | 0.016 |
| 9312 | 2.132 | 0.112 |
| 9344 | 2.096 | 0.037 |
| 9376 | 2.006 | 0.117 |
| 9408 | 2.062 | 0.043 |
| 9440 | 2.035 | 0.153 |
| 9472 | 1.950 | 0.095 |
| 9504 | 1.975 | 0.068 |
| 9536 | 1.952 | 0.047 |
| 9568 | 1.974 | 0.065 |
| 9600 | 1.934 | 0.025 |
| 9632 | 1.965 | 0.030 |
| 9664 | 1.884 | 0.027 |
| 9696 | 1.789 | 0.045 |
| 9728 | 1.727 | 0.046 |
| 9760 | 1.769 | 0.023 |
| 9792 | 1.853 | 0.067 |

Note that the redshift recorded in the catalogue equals 2.66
